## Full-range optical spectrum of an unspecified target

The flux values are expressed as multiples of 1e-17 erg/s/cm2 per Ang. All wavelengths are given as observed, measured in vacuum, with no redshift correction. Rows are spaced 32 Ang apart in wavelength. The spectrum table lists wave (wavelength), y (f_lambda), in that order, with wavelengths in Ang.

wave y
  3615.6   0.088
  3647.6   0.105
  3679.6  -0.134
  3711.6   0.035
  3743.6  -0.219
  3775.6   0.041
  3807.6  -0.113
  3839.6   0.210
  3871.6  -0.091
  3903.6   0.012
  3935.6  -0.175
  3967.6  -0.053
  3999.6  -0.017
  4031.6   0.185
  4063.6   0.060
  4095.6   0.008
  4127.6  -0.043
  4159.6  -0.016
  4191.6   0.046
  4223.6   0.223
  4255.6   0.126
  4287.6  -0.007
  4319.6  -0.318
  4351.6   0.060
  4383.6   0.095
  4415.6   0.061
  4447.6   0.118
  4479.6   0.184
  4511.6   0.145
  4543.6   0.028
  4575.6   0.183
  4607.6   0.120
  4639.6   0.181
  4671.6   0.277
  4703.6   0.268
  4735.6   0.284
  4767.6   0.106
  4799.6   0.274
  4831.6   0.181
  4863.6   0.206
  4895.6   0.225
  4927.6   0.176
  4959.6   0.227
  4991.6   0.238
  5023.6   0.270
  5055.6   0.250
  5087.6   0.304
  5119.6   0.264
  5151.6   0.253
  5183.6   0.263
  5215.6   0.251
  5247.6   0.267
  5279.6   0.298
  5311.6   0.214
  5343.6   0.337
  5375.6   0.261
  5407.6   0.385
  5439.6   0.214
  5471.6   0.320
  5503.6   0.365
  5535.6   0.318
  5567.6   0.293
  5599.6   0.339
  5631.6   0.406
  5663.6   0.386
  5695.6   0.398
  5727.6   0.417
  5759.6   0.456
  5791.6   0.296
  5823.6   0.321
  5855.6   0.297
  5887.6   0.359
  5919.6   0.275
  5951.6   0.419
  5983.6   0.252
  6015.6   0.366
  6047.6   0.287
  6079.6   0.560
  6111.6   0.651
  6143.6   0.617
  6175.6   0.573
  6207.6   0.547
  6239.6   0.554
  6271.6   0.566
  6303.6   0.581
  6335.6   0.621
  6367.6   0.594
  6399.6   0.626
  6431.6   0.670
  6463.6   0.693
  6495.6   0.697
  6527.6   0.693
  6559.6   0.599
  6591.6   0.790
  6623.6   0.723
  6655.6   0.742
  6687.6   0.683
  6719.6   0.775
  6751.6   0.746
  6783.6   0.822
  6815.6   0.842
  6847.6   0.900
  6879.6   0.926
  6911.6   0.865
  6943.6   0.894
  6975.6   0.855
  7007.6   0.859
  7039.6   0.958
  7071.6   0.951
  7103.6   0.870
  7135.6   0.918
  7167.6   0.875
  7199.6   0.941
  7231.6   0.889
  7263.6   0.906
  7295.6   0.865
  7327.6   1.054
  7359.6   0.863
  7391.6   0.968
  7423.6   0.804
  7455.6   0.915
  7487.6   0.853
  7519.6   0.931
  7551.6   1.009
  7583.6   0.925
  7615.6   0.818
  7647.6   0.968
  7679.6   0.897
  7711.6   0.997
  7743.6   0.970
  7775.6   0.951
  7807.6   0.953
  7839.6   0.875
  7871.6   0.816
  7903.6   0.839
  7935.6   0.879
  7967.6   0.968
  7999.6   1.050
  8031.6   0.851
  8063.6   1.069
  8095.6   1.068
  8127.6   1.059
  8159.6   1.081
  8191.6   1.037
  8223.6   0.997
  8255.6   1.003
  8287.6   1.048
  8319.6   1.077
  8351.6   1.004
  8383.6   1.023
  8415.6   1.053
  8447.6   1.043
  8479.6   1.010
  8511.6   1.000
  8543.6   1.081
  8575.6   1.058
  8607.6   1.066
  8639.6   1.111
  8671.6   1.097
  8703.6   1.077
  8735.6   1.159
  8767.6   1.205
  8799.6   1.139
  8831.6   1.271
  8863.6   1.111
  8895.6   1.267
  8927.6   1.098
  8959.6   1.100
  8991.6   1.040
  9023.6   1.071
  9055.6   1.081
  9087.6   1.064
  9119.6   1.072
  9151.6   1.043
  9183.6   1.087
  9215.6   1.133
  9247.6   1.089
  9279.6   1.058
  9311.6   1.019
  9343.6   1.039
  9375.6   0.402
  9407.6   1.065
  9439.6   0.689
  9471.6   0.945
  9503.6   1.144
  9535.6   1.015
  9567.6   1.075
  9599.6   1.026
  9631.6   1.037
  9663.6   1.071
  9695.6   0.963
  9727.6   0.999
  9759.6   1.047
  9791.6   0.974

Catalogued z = 0.524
